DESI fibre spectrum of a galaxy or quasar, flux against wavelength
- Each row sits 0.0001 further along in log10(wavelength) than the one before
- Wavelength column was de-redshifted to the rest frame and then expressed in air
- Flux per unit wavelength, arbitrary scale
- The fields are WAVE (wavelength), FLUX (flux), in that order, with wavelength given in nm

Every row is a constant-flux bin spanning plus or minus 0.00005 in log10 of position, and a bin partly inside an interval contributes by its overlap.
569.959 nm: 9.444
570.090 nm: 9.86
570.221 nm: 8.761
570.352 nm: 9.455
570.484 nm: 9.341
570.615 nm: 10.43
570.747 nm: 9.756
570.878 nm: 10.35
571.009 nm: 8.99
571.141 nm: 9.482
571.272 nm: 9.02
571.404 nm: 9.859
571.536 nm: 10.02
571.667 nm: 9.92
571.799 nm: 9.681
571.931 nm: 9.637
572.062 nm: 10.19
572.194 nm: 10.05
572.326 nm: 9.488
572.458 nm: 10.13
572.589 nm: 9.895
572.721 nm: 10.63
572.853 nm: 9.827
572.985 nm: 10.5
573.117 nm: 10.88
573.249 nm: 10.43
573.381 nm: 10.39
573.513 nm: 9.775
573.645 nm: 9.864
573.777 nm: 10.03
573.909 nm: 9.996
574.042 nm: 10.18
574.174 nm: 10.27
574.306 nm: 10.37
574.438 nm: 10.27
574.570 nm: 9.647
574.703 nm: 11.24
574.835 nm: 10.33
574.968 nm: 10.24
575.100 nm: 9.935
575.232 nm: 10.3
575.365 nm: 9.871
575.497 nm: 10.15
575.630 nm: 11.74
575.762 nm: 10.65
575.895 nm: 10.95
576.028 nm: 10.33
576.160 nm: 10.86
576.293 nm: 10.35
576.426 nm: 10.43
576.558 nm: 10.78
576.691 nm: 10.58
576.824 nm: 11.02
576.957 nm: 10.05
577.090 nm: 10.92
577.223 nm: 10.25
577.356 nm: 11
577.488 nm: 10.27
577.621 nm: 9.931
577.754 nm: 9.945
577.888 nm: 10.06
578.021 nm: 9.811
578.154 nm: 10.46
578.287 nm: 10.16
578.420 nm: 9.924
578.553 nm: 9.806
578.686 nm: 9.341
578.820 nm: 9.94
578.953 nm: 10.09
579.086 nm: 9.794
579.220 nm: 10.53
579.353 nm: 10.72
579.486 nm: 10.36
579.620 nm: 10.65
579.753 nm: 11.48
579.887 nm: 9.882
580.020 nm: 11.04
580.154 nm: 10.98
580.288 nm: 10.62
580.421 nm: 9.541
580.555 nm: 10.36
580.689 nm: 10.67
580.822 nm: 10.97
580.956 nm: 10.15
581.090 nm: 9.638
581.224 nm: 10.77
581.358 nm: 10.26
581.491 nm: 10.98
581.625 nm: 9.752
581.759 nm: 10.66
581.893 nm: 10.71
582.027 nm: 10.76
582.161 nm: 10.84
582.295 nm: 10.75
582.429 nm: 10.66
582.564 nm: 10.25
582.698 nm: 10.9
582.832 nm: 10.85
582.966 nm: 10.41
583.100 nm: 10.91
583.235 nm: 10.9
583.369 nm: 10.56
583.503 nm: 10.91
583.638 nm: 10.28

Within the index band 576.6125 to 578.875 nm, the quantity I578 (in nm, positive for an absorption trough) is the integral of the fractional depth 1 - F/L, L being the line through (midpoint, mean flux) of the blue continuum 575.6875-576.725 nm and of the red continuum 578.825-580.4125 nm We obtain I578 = 0.08 nm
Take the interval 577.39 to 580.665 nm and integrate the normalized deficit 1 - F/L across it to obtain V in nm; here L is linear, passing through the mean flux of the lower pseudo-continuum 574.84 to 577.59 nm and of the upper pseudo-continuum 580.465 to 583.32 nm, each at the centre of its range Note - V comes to 0.09 nm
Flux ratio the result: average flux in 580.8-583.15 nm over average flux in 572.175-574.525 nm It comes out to 1.04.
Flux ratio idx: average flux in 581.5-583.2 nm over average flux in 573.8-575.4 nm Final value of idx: 1.04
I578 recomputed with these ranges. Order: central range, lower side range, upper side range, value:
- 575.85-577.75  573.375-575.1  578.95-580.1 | -0.03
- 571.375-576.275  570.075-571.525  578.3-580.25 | -0.19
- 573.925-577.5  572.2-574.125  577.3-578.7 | -0.13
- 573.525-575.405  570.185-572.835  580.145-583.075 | -0.04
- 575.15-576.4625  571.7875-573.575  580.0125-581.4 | -0.04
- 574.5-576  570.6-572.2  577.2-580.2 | -0.06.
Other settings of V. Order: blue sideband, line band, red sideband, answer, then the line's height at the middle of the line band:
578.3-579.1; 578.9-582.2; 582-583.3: -0.08 nm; 10.3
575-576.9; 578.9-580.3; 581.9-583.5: 0.01 nm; 10.6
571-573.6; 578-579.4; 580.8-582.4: 0.04 nm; 10.3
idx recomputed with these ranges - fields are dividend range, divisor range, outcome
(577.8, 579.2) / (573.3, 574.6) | 0.99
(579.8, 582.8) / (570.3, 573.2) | 1.06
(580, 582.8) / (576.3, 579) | 1.03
